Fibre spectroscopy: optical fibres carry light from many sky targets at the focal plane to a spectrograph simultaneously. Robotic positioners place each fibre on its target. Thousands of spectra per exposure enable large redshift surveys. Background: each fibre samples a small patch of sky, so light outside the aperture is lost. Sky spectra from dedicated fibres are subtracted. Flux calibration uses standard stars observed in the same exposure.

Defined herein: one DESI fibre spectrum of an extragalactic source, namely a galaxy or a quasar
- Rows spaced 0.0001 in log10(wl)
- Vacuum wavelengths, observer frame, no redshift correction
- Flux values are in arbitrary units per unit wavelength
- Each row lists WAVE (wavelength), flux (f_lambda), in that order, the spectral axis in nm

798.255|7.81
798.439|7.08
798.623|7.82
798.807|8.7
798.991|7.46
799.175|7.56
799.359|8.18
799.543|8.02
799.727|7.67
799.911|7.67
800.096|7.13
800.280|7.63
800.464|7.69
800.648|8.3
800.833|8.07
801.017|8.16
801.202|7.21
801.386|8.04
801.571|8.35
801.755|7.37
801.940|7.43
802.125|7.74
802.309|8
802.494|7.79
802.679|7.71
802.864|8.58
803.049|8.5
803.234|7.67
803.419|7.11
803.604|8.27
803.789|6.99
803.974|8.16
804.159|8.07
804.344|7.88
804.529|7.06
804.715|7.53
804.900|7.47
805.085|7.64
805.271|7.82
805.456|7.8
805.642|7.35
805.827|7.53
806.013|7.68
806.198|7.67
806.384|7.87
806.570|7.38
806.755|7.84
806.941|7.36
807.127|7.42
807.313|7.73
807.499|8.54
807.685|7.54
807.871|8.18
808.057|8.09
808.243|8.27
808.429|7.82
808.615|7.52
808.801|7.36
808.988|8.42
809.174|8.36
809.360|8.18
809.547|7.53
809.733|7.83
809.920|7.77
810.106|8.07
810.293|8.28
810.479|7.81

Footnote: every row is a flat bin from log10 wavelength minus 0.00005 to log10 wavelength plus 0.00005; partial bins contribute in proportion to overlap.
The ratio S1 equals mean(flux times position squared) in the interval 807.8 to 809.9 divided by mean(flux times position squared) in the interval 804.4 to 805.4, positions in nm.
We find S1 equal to 1.1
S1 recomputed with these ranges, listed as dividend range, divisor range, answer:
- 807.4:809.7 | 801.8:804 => 1.04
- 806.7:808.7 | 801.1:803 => 1.02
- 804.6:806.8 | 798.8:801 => 0.99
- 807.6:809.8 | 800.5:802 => 1.03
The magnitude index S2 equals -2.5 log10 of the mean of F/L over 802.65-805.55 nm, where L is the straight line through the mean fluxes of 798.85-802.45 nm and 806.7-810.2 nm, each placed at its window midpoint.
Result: 0.01 mag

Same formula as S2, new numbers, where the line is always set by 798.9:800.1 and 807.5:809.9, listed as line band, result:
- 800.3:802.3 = -0.01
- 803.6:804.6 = 0.02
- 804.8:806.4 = 0.03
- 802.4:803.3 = -0.04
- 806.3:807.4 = 0.04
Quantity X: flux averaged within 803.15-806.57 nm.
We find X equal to 7.64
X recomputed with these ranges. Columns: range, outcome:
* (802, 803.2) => 8.02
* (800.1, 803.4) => 7.86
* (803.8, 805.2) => 7.65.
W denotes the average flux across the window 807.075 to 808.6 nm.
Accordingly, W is 7.94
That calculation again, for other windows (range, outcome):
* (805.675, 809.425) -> 7.83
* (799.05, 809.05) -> 7.77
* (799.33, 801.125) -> 7.83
